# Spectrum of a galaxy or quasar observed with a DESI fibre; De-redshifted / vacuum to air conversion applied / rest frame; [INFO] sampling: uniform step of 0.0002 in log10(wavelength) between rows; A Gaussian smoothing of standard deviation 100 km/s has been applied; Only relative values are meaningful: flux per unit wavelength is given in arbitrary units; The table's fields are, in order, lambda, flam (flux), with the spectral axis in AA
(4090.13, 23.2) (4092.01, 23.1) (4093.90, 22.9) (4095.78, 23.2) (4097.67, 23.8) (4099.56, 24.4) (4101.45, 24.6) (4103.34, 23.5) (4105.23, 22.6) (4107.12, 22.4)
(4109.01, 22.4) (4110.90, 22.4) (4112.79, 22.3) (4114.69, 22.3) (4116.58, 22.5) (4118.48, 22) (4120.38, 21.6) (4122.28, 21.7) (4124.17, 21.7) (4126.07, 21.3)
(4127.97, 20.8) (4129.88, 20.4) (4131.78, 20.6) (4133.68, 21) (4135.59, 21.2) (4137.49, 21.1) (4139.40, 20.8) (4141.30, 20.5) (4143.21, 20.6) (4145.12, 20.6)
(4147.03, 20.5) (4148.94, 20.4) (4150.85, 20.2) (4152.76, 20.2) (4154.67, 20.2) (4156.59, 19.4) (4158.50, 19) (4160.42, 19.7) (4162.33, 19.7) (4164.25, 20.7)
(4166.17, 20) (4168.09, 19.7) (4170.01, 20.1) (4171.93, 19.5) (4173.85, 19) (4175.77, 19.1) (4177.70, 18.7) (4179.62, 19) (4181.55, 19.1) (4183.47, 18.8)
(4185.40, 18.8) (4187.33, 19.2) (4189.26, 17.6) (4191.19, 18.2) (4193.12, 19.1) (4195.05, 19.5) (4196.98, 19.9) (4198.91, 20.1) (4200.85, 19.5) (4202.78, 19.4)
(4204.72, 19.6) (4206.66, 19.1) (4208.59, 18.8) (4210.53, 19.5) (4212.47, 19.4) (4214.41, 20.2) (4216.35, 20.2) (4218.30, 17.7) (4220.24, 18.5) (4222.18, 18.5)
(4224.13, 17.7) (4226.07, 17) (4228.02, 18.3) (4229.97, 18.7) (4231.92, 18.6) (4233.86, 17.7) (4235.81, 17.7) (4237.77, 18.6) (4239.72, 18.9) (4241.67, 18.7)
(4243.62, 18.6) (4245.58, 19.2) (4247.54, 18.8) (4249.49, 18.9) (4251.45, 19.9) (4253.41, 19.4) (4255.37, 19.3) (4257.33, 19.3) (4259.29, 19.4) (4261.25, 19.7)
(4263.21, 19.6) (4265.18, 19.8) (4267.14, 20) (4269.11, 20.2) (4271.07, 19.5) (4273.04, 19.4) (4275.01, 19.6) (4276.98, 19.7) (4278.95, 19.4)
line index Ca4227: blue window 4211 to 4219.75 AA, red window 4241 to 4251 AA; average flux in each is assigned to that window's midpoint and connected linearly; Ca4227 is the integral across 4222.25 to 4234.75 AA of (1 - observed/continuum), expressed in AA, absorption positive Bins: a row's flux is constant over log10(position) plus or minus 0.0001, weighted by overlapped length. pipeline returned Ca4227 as 0.72 AA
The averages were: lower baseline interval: 19.3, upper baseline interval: 18.9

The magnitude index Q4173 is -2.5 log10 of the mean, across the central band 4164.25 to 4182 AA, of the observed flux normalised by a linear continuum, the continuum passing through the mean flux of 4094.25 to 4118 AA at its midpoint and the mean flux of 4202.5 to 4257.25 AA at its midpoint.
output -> 0.07 mag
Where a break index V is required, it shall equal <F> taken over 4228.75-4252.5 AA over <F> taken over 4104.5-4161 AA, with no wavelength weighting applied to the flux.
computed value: 0.9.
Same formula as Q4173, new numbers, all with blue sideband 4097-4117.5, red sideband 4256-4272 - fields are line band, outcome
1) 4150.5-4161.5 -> 0.115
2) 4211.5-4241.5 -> 0.110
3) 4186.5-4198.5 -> 0.120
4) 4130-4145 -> 0.079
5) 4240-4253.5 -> 0.056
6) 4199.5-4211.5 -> 0.086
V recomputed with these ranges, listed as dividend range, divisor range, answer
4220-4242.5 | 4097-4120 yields 0.80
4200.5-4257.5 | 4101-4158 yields 0.88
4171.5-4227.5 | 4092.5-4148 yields 0.87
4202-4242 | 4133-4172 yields 0.92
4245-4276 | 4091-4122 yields 0.85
